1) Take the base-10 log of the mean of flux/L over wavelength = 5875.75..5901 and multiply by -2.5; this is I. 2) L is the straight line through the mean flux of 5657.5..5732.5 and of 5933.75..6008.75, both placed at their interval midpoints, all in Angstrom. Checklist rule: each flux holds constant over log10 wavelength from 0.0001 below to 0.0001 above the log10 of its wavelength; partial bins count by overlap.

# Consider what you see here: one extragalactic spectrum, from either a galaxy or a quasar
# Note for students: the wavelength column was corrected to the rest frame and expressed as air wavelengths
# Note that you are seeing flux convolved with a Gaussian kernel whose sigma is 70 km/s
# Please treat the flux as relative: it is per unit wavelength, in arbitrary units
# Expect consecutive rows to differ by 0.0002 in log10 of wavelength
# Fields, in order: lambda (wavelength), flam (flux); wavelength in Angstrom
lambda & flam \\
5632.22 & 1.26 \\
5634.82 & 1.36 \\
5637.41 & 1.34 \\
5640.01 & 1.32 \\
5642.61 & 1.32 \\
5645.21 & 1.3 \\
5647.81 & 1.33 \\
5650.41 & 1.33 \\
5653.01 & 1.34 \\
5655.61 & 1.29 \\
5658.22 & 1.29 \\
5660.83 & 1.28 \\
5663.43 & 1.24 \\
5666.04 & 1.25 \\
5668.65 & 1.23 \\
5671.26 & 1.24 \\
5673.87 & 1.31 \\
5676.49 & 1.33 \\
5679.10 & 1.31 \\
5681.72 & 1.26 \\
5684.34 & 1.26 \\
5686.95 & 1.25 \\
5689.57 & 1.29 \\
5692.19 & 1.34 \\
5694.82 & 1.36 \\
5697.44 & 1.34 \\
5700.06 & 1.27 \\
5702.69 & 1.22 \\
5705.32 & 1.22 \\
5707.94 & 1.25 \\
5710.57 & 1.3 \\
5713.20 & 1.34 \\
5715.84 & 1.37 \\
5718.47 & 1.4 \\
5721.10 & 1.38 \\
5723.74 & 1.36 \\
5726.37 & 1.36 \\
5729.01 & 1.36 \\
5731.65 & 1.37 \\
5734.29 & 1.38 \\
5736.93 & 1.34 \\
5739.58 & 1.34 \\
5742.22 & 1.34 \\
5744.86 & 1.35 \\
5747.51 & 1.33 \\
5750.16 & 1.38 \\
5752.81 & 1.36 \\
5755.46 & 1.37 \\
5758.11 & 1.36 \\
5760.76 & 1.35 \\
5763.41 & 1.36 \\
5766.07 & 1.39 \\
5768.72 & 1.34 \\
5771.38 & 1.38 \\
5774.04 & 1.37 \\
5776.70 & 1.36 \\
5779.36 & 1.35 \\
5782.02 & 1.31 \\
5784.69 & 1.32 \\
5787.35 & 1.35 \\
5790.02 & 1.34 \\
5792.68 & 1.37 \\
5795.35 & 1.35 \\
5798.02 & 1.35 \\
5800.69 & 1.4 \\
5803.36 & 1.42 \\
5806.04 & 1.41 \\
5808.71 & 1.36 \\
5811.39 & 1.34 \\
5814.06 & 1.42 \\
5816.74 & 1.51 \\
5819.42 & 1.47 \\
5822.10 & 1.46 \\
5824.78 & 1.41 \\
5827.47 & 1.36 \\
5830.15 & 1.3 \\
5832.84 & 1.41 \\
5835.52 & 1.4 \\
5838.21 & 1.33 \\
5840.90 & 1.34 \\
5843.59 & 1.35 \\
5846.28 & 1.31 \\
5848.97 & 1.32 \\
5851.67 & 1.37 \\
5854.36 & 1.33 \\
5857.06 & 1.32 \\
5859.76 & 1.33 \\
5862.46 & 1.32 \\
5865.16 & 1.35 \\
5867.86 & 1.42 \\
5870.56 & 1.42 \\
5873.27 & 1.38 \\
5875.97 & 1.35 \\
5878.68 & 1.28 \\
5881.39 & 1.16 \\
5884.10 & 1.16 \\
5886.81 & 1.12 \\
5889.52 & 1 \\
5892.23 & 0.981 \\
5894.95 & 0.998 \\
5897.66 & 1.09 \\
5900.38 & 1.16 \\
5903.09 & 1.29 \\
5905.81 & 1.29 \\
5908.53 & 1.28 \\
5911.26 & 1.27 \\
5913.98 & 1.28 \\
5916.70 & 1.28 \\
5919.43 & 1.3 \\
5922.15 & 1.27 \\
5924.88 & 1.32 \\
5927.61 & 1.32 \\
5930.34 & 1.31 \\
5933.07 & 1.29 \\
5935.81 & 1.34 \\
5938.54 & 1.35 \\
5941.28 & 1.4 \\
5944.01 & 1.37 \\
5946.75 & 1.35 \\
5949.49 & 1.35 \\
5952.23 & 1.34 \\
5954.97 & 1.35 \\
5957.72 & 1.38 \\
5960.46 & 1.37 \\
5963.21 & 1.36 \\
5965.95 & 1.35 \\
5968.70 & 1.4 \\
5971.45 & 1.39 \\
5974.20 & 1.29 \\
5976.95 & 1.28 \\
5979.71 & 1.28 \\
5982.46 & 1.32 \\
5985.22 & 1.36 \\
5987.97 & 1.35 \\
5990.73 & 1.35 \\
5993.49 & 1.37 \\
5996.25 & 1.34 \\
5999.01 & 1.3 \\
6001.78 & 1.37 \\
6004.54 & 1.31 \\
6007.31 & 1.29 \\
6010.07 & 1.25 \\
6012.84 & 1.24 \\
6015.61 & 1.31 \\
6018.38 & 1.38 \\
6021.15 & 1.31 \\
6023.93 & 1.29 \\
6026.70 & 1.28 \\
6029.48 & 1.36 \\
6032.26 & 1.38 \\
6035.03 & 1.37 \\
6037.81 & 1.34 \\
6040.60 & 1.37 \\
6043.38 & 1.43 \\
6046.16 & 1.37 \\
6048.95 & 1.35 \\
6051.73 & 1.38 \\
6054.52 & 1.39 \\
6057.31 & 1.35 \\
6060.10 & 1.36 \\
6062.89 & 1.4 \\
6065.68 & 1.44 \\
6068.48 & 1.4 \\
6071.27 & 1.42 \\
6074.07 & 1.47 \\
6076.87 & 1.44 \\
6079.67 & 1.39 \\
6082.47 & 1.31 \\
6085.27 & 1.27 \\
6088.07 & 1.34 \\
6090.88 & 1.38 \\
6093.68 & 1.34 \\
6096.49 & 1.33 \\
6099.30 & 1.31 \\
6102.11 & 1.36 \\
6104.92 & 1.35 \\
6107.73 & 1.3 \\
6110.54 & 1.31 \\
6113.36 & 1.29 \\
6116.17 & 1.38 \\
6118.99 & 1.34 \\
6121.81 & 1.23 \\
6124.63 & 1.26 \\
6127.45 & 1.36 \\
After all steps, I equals 0.19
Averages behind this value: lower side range 1.3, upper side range 1.34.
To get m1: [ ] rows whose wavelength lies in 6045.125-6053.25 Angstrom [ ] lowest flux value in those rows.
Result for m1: 1.35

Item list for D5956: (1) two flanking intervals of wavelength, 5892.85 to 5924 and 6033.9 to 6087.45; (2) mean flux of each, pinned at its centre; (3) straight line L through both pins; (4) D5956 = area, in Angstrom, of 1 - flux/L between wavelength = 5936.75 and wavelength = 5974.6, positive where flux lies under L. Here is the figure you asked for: -2.7 Angstrom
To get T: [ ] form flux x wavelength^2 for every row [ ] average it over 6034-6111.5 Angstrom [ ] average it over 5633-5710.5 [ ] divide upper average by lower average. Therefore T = 1.2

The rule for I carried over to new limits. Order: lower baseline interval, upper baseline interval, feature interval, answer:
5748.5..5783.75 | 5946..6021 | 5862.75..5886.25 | 0.03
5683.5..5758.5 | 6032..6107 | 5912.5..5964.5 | 0.02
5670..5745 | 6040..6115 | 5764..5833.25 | -0.04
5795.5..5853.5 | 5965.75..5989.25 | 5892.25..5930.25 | 0.10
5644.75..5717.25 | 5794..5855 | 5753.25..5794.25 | -0.01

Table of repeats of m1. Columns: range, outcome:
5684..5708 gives 1.22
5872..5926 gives 0.981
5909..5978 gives 1.27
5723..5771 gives 1.33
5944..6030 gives 1.24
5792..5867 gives 1.3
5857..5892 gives 1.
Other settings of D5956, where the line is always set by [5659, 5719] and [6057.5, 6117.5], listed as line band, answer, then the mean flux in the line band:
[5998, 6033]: 0.9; 1.31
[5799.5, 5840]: -2.7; 1.4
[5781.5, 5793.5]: -0.3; 1.34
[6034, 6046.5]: -0.2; 1.38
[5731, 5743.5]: -0.5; 1.35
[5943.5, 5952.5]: -0.1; 1.35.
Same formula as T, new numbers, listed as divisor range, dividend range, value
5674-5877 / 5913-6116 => 1.08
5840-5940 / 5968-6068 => 1.10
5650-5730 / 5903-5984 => 1.11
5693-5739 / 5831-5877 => 1.07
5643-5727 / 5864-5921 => 1.02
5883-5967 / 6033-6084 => 1.14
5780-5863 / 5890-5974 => 0.98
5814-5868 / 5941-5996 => 1.03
